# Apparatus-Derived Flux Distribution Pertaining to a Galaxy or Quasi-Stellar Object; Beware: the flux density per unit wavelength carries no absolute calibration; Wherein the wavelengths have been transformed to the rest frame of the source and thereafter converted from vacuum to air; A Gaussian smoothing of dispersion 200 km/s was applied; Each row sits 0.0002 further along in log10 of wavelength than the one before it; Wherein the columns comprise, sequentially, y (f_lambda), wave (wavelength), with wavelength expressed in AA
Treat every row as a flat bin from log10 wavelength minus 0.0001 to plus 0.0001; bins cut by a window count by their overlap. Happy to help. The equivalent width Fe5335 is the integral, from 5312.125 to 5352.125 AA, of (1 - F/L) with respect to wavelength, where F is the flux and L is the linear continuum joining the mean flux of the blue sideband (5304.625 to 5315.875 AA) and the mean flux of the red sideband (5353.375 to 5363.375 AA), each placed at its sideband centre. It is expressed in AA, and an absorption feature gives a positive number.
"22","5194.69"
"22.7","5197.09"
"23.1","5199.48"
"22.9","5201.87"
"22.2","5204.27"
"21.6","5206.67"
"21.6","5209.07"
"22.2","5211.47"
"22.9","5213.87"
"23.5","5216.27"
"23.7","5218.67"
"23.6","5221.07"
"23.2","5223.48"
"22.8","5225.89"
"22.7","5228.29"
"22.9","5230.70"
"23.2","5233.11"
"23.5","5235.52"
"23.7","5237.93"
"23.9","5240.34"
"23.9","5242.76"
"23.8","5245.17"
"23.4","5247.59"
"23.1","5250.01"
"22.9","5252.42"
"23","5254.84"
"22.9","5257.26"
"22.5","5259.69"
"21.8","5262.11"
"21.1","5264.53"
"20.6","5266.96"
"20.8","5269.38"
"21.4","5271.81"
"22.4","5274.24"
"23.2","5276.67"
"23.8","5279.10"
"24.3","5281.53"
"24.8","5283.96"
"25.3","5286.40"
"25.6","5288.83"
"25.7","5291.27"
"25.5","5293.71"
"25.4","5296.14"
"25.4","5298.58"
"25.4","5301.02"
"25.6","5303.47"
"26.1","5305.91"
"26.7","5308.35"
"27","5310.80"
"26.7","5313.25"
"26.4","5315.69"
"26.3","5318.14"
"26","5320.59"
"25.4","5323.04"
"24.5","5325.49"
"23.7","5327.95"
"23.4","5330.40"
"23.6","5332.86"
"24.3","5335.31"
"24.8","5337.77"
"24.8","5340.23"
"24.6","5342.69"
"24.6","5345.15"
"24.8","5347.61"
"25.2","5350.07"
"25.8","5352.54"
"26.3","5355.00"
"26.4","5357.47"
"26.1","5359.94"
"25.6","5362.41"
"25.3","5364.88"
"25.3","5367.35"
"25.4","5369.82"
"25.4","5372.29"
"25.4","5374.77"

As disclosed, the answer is 2.2 AA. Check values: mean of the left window 26.6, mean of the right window 26.1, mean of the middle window 25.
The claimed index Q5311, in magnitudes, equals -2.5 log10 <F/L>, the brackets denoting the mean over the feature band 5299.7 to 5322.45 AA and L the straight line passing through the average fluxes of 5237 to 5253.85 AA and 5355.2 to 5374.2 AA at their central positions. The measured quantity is -0.06 mag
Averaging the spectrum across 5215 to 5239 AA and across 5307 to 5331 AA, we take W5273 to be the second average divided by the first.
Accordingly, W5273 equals 1.10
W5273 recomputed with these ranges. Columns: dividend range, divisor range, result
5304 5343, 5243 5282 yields 1.12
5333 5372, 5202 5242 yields 1.10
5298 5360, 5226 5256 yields 1.09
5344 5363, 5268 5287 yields 1.11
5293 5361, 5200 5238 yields 1.11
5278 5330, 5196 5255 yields 1.11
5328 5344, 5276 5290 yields 0.99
